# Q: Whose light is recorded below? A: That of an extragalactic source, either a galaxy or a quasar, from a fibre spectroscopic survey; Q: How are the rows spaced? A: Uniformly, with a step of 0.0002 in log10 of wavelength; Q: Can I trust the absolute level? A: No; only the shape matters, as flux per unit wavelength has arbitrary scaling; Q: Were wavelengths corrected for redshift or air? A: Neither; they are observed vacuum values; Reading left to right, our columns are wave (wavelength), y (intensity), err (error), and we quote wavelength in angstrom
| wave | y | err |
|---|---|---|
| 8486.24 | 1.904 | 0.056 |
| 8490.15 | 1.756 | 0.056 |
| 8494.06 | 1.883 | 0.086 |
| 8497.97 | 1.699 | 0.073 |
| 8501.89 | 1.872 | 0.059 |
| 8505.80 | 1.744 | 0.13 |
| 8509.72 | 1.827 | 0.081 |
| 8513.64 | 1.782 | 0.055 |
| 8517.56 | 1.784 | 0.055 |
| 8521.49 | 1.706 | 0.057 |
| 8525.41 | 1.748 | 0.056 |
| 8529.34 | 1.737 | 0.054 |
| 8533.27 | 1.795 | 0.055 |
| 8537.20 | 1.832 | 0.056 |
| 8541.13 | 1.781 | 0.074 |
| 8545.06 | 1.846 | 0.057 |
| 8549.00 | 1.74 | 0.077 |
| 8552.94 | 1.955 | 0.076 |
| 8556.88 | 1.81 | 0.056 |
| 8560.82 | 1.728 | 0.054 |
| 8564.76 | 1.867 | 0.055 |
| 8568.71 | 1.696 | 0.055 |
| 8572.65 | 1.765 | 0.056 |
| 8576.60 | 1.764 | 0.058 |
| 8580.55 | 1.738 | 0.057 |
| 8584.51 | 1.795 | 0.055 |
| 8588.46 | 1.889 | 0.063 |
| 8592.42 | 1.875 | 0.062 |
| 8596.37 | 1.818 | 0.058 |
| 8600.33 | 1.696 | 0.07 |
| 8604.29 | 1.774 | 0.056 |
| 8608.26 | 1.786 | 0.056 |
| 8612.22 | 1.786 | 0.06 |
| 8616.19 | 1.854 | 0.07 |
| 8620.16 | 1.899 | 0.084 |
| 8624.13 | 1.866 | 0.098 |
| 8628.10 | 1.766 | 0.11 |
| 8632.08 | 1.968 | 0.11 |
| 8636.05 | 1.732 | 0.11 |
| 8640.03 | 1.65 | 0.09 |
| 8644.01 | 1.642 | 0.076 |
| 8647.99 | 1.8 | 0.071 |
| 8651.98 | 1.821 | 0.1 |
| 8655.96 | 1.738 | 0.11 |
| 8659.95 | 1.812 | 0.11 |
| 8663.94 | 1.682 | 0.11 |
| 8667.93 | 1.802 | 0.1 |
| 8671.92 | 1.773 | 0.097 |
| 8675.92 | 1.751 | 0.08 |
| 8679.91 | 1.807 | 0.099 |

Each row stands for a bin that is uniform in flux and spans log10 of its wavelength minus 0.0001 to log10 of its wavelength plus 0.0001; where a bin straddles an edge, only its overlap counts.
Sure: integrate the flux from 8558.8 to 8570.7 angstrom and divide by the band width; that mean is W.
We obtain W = 1.76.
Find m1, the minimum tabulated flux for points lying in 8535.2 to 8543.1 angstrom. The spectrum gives 1.781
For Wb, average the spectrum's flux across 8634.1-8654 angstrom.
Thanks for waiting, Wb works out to 1.73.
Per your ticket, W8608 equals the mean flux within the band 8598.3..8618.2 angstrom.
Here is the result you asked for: 1.78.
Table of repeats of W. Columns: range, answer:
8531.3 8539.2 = 1.81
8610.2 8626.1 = 1.85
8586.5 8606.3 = 1.81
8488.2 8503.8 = 1.8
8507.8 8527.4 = 1.77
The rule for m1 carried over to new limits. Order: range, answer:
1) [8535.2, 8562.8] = 1.728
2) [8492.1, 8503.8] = 1.699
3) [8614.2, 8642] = 1.65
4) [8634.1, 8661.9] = 1.642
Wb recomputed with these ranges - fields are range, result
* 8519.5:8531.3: 1.73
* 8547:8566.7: 1.82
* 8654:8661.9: 1.77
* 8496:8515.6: 1.79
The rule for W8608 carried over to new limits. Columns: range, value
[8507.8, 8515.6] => 1.8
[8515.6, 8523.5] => 1.74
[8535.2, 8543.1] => 1.81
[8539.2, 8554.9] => 1.83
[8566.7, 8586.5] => 1.75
